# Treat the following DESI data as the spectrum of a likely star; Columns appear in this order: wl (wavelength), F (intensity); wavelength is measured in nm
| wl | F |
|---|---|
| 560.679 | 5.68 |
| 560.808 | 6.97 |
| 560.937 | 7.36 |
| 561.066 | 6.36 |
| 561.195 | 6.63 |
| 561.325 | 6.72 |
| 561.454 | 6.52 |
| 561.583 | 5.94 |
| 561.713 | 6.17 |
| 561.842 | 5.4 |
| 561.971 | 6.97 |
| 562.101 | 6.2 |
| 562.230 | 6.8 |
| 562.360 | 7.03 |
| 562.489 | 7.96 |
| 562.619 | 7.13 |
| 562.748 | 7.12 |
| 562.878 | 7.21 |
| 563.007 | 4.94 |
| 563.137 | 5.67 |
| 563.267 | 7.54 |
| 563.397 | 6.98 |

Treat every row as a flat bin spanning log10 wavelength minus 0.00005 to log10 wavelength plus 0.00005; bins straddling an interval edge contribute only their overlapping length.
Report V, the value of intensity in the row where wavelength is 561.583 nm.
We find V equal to 5.94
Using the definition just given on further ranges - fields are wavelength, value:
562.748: 7.12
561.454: 6.52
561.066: 6.36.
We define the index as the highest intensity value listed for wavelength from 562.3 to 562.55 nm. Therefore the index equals 7.96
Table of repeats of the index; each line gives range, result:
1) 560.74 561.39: 7.36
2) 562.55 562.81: 7.13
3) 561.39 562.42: 7.03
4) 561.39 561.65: 6.52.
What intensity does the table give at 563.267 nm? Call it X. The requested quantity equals 7.54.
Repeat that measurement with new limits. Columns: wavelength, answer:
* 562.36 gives 7.03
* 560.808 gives 6.97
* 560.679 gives 5.68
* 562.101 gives 6.2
